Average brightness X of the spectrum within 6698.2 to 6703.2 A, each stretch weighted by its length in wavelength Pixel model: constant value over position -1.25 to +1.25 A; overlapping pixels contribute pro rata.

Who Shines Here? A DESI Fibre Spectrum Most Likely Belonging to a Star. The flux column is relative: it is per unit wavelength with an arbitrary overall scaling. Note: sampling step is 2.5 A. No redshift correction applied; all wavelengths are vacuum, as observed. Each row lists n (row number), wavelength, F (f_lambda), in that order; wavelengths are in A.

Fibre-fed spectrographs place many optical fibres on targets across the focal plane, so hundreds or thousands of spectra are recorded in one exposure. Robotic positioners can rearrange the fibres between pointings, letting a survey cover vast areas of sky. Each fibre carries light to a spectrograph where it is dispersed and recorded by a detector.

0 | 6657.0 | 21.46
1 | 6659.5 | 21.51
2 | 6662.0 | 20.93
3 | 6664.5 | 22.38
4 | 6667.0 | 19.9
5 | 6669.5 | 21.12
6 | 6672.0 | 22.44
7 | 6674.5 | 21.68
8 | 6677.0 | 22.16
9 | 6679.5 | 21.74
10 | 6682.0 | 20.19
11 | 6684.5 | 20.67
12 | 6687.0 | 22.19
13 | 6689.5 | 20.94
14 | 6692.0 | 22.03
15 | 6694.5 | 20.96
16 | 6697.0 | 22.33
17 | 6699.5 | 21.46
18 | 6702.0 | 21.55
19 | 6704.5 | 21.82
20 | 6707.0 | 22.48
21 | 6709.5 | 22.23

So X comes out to 21.5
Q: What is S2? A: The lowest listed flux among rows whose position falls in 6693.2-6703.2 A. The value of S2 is 20.96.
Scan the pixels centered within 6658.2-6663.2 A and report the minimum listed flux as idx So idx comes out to 20.93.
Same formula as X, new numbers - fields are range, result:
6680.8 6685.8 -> 20.5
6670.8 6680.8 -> 22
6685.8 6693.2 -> 21.7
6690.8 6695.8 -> 21.5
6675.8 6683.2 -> 21.4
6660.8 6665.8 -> 21.6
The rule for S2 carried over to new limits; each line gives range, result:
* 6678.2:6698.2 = 20.19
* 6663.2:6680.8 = 19.9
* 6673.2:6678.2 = 21.68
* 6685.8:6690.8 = 20.94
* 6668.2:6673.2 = 21.12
